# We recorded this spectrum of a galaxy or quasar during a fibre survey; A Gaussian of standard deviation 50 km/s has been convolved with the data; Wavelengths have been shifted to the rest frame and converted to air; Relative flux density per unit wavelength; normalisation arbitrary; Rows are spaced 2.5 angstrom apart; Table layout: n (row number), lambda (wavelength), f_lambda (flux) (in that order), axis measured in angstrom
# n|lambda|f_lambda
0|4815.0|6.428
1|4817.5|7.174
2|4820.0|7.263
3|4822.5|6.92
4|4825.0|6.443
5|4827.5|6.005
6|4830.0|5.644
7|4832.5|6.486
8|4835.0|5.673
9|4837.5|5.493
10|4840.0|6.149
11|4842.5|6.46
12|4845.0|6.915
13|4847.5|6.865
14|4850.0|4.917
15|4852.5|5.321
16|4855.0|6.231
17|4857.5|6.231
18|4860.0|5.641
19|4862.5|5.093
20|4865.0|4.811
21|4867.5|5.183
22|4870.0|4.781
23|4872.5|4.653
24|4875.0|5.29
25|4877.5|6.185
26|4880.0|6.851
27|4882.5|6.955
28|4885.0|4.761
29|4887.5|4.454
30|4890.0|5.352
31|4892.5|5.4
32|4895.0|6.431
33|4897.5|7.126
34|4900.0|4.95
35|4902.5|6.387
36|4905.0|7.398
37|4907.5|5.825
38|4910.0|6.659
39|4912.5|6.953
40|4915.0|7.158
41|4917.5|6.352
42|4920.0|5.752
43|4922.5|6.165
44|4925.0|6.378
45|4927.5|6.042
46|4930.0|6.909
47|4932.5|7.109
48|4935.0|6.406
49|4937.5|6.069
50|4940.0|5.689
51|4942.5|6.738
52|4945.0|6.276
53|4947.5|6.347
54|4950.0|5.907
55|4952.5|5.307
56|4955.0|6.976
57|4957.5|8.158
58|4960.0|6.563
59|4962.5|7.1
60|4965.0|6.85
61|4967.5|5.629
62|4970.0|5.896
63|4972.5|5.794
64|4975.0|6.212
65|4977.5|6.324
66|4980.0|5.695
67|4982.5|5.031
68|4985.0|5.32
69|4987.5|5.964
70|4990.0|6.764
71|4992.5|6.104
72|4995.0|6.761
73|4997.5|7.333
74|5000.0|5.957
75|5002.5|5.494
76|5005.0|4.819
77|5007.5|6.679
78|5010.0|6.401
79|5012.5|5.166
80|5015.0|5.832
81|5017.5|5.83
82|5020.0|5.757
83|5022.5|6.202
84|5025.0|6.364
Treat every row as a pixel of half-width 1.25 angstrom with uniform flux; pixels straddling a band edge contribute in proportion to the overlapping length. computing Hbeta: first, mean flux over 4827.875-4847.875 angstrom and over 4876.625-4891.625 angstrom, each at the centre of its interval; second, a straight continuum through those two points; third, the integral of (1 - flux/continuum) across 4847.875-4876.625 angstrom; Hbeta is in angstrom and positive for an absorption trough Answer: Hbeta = 2.9 angstrom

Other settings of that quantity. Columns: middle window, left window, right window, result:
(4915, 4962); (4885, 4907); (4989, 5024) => -3.8 angstrom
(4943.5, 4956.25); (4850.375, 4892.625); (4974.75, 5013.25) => -0.8 angstrom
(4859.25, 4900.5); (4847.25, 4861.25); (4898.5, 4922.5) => 3.6 angstrom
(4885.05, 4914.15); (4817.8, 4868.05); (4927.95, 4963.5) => 1.2 angstrom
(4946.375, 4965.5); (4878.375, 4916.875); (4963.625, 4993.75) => -2.0 angstrom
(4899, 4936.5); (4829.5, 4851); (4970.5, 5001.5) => -2.1 angstrom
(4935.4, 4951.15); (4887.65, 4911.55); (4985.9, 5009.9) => -0.1 angstrom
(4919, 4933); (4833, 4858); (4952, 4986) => -0.5 angstrom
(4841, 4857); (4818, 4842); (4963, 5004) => 0.3 angstrom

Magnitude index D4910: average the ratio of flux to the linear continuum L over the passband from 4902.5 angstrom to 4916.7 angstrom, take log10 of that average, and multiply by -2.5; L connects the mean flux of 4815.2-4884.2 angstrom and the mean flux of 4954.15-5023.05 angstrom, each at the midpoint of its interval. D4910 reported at -0.117 mag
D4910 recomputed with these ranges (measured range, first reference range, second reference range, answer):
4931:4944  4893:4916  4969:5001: -0.013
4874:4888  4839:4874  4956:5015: -0.014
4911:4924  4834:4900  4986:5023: -0.111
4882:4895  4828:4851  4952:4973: 0.162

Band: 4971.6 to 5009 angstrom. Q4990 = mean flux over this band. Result 6.02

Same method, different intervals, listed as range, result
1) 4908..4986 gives 6.31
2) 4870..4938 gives 6.12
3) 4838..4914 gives 5.87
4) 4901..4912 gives 6.56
